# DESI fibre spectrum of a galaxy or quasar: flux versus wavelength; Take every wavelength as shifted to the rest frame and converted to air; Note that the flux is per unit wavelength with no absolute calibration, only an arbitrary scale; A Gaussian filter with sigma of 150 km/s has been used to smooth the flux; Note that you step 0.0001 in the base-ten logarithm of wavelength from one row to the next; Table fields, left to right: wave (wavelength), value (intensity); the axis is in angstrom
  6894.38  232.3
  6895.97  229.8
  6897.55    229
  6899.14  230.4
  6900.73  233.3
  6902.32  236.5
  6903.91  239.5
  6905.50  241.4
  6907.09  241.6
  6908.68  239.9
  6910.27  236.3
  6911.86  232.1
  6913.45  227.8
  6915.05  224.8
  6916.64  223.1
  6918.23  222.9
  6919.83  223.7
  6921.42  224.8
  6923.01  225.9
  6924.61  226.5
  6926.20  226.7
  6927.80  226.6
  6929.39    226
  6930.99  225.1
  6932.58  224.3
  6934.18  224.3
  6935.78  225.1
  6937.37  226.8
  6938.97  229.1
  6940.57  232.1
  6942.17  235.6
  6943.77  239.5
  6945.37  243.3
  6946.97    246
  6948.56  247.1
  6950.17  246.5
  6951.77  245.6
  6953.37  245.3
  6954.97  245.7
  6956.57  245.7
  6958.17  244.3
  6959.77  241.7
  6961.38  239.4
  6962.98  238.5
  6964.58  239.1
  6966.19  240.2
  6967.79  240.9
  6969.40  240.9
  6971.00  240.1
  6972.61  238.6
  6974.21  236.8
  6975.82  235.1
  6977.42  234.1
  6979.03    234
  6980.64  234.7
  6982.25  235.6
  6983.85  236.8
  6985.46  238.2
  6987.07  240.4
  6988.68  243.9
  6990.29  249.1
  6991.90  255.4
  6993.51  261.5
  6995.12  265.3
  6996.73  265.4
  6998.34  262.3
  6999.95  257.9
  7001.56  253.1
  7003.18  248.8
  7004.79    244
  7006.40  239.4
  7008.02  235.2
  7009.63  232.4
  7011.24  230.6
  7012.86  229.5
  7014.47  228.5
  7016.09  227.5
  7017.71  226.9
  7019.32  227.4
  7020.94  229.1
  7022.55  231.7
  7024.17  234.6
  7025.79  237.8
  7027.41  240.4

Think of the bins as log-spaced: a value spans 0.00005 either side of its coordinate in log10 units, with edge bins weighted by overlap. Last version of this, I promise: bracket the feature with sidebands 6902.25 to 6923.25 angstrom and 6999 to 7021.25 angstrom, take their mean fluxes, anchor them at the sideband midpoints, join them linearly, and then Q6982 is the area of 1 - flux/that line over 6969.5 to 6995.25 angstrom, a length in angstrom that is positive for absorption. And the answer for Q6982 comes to -0.7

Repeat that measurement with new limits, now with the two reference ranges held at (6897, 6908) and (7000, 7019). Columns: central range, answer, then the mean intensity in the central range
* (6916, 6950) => 0.9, 230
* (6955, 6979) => -0.3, 240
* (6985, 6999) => -1.0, 254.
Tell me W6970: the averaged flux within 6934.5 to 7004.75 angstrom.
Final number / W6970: 243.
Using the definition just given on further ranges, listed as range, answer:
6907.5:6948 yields 230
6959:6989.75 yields 238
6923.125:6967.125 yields 236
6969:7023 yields 241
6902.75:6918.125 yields 234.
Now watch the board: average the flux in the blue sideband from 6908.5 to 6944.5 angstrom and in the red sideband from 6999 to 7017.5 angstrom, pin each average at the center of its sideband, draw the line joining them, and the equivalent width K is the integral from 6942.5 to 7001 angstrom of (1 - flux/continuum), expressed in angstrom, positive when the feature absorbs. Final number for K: -2.6 angstrom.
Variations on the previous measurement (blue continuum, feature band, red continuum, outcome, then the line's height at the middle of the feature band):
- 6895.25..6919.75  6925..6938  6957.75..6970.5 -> 0.6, 236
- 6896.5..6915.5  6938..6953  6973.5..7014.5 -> -0.1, 239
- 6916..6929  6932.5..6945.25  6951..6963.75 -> 0.2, 234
